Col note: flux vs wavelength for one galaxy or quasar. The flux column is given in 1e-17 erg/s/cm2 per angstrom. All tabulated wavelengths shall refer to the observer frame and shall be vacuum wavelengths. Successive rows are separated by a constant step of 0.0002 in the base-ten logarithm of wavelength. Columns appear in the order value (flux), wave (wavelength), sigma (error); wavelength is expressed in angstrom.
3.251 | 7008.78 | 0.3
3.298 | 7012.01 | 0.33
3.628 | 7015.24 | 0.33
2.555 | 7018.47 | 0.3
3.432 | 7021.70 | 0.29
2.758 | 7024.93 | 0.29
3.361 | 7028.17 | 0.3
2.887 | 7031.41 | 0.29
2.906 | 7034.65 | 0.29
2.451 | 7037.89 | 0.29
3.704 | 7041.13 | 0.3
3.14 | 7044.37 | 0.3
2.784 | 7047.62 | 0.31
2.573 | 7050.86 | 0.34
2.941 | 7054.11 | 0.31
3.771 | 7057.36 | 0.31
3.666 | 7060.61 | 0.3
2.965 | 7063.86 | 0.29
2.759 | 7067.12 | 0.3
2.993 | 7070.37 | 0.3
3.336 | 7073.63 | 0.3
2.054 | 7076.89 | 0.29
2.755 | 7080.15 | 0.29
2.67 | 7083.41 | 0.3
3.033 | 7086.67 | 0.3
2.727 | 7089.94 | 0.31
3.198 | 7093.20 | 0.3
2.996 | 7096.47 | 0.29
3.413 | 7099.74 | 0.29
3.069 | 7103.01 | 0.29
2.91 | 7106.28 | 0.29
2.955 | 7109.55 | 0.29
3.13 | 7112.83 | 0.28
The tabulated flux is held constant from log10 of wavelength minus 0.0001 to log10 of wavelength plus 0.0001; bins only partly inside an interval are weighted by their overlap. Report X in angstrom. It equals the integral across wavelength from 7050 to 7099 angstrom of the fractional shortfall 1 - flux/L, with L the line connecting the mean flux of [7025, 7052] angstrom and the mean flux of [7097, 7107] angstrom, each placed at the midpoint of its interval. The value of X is 1.38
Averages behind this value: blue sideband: 2.97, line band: 2.98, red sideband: 3.14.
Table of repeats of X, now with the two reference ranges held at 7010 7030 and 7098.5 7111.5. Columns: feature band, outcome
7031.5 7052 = 1.40 angstrom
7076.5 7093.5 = 1.90 angstrom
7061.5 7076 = 0.56 angstrom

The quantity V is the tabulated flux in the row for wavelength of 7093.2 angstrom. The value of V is 3.198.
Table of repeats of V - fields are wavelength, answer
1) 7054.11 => 2.941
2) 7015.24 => 3.628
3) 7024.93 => 2.758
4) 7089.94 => 2.727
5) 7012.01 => 3.298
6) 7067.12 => 2.759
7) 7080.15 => 2.755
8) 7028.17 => 3.361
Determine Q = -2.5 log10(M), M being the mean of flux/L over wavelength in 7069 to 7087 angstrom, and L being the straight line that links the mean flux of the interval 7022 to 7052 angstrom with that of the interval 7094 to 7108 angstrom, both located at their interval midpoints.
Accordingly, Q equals 0.10 mag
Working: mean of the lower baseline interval 2.98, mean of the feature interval 2.79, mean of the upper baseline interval 3.1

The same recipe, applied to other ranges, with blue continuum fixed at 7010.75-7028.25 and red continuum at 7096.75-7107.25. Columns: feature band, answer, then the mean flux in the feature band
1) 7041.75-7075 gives 0.01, 3.11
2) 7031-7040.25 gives 0.12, 2.81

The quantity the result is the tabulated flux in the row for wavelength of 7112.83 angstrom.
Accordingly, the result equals 3.13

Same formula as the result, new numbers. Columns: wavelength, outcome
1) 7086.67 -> 3.033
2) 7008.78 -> 3.251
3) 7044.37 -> 3.14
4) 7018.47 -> 2.555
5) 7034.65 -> 2.906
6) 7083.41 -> 2.67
